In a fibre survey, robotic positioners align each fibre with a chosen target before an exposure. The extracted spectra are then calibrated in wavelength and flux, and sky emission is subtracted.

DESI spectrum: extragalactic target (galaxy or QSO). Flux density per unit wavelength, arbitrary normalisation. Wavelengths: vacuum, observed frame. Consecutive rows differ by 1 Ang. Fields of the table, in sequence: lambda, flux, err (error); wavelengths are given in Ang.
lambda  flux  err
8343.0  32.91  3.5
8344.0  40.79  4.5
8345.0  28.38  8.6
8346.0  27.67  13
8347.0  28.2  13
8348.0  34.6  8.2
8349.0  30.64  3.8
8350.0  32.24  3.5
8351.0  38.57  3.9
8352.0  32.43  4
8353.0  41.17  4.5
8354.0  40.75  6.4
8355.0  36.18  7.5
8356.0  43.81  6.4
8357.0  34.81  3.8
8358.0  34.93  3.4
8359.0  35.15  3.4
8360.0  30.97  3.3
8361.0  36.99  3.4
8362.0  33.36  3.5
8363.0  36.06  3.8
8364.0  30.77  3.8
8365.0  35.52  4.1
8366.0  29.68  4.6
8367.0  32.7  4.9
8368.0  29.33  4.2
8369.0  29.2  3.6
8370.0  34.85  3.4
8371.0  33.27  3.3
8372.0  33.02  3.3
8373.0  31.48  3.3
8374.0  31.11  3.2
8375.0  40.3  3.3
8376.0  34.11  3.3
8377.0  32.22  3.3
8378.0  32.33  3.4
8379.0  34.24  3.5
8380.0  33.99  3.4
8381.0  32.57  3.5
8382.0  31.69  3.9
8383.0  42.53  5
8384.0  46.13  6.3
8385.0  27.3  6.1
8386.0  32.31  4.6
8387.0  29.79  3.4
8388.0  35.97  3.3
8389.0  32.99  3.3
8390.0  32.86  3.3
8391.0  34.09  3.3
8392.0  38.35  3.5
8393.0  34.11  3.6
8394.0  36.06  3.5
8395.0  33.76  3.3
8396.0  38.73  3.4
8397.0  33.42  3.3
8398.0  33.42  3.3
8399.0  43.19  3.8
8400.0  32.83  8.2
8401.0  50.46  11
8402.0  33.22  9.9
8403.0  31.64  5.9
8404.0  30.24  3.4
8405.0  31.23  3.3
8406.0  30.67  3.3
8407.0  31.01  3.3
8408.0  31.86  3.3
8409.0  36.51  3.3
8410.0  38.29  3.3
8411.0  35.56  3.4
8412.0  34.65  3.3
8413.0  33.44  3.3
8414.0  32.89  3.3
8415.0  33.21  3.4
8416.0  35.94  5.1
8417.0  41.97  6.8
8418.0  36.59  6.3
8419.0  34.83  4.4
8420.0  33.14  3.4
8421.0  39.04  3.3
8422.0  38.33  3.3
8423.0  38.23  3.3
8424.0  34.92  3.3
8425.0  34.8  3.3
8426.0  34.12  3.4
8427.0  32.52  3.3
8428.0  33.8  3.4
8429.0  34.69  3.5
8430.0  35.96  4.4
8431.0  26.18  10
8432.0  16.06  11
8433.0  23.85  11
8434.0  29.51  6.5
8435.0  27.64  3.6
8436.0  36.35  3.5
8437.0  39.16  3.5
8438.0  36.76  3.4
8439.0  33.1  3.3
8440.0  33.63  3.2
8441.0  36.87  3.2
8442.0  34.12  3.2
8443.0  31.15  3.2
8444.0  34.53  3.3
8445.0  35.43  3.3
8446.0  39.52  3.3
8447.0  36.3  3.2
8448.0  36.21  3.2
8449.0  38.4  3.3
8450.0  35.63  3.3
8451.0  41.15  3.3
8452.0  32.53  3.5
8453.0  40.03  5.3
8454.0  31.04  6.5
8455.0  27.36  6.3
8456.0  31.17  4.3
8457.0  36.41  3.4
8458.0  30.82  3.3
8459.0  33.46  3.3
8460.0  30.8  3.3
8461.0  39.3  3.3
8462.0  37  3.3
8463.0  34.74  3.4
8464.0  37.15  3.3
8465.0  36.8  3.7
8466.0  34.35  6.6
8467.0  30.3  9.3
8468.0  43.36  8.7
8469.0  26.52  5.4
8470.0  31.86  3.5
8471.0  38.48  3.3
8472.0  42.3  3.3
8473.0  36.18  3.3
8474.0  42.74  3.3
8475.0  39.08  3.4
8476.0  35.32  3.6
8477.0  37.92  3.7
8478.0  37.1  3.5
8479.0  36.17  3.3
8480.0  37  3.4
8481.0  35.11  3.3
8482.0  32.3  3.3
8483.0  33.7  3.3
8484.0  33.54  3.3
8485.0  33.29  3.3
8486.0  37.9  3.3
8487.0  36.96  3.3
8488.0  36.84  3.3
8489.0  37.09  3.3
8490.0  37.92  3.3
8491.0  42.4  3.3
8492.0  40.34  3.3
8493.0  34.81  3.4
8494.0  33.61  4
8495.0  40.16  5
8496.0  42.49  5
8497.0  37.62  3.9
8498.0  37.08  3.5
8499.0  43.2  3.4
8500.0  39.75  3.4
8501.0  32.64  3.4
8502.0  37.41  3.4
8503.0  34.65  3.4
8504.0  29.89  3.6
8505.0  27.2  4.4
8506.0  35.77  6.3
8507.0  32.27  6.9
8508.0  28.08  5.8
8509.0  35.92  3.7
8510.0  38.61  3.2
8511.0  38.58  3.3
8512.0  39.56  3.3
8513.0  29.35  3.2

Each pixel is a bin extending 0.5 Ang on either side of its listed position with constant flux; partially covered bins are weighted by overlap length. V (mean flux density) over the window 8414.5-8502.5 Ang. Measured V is 35.4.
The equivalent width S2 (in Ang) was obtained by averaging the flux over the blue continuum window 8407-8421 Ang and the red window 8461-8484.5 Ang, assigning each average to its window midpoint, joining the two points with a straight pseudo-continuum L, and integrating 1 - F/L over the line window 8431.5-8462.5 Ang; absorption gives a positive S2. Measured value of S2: 1.8 Ang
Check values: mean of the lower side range 35.3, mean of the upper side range 36.1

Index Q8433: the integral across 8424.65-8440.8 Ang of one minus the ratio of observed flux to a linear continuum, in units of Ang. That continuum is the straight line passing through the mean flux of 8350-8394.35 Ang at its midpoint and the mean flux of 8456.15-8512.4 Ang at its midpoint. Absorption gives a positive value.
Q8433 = 1.61 Ang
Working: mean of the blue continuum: 34.5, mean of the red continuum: 36.1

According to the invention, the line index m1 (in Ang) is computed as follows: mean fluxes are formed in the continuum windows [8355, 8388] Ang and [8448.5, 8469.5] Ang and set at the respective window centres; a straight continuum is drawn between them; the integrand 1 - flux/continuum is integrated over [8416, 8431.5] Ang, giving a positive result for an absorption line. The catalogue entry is -0.40 Ang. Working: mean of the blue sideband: 34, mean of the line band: 35.3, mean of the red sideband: 34.7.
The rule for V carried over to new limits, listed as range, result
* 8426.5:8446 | 32.4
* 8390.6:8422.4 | 35.4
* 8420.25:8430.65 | 35.4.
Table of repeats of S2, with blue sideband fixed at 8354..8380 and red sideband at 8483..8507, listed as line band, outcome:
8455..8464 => 0.5 Ang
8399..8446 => 1.3 Ang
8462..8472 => 0.2 Ang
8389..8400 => -0.3 Ang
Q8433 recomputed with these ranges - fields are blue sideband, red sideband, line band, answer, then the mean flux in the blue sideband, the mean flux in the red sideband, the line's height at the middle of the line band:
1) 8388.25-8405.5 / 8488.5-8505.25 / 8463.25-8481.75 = 0.1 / 35.3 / 37.1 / 36.7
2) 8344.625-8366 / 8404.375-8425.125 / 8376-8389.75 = 0.2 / 34.4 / 35.1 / 34.7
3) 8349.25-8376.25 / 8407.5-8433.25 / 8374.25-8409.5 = -0.5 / 34.5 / 34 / 34.3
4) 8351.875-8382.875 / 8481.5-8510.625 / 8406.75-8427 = -0.3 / 34.3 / 36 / 34.9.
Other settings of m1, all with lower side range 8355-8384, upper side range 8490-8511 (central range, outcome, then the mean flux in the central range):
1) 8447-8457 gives 0.1 Ang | 35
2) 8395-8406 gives -0.3 Ang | 35.5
